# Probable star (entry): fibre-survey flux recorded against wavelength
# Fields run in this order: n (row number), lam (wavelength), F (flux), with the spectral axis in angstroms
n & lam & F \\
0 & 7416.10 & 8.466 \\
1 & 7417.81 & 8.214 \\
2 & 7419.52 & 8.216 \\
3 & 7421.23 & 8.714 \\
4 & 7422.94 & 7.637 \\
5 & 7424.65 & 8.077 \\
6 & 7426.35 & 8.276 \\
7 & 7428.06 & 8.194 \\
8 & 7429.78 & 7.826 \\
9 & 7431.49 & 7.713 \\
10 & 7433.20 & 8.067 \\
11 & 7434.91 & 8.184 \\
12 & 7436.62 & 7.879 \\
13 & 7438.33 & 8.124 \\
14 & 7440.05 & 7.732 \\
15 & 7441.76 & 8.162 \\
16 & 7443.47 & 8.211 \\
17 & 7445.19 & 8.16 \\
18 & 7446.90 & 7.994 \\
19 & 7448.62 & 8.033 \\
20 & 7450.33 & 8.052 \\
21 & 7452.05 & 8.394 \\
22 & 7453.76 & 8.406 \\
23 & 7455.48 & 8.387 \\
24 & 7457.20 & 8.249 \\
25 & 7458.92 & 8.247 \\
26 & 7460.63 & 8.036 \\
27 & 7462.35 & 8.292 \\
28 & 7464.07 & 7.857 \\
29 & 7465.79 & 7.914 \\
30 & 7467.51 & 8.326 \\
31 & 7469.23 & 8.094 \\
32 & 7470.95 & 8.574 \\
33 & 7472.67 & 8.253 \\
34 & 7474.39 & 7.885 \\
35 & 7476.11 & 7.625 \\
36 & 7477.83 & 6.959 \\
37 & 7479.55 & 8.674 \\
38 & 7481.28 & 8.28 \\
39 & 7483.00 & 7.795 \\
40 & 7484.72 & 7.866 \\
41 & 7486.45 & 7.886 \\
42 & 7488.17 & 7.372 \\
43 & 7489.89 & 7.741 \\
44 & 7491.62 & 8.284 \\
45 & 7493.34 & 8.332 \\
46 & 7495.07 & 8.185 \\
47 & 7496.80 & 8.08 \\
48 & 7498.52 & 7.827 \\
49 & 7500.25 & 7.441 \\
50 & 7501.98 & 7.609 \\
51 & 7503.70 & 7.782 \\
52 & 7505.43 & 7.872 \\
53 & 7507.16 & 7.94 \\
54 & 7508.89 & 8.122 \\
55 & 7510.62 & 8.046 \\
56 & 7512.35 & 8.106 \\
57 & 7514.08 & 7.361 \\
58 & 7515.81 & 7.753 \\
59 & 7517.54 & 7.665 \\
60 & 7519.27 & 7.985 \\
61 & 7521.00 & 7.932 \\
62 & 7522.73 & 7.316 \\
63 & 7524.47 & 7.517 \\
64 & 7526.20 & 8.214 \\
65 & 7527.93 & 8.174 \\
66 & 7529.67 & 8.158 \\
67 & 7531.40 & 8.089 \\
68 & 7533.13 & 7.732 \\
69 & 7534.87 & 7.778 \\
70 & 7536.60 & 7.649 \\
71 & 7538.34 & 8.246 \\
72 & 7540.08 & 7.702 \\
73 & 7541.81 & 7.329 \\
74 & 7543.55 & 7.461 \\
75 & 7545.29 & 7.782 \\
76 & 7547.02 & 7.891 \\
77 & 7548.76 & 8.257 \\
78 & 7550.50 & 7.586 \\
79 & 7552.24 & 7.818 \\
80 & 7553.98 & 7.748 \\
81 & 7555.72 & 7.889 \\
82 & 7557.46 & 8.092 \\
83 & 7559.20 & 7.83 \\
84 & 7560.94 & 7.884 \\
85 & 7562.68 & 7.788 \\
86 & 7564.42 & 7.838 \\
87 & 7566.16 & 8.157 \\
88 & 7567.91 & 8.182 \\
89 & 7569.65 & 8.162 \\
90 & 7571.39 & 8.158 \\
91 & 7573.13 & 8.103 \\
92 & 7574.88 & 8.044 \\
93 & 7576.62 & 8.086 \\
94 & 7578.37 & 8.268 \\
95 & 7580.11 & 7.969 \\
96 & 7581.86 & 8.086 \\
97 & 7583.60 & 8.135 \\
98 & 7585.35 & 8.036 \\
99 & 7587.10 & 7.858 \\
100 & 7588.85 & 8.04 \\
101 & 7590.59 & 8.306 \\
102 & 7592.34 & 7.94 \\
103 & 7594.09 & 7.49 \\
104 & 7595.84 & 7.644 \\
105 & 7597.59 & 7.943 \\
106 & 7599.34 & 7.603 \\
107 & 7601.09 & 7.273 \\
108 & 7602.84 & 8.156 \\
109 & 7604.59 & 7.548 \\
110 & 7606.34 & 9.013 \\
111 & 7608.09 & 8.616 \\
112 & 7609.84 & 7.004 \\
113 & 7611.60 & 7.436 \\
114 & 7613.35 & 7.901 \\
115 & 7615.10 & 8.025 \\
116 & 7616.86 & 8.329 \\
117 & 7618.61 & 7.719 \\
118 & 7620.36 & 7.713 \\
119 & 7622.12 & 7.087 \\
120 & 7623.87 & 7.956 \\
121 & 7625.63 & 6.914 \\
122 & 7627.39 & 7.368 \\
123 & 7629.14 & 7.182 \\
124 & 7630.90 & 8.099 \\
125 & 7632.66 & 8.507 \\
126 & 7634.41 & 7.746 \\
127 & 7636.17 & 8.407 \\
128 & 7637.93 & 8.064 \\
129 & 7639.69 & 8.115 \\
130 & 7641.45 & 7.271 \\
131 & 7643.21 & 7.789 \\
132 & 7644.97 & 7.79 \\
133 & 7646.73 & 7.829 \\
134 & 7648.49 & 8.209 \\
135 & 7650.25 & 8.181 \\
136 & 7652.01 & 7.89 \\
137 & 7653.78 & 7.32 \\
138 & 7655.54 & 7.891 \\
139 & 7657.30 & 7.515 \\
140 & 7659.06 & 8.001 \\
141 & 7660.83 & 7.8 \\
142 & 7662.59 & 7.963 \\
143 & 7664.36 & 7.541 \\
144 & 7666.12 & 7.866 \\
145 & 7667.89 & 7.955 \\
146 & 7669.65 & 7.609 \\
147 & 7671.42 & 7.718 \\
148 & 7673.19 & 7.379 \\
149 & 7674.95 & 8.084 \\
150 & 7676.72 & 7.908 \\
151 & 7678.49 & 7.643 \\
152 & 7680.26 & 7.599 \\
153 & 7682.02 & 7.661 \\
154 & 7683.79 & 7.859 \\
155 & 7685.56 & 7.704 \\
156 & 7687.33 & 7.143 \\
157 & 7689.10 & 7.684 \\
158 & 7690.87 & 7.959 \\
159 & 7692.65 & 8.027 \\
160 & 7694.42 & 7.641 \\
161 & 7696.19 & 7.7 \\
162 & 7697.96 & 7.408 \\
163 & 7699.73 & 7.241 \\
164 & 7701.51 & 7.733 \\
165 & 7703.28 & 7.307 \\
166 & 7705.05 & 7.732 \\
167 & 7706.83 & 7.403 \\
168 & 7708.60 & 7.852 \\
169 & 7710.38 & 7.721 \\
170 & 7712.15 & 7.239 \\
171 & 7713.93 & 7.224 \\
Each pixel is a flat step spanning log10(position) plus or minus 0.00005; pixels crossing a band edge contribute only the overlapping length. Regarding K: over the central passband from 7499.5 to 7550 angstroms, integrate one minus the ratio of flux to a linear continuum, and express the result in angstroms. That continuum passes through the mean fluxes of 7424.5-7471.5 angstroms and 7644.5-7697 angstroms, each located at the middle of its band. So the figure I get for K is 1.1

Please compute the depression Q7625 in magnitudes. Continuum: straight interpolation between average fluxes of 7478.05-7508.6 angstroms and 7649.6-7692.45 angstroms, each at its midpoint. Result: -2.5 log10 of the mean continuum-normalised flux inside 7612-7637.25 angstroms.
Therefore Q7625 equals 0.00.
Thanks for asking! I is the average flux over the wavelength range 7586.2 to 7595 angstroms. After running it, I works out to 7.92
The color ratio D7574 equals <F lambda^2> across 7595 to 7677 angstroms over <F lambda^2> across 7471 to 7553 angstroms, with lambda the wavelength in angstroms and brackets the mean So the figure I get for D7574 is 1.03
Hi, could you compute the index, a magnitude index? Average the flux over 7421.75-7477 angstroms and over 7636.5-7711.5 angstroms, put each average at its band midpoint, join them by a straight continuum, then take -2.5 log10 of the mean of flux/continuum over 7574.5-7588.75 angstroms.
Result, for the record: -0.02 mag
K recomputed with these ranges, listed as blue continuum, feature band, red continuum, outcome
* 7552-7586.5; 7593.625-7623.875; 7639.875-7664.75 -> 0.4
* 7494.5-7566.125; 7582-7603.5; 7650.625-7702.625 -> -0.2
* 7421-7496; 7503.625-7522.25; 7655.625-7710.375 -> 0.3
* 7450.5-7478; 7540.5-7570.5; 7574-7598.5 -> 0.6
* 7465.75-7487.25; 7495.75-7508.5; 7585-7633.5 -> 0.3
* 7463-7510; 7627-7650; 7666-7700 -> -0.4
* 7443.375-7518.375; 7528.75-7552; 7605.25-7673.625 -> 0.3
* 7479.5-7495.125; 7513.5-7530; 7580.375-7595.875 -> 0.4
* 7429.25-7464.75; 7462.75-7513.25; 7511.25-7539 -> 0.1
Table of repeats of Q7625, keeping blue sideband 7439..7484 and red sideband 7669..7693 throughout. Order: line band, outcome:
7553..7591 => -0.017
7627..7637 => -0.017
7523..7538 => 0.010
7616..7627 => 0.029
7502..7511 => 0.014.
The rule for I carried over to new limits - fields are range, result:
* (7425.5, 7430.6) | 8.09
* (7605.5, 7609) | 8.8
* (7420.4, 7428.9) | 8.19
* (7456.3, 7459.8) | 8.25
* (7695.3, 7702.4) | 7.52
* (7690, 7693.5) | 7.97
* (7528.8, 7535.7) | 7.94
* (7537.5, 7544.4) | 7.68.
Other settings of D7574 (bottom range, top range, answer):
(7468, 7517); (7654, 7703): 1.02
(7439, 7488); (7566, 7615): 1.02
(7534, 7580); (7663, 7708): 1.00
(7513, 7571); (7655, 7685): 1.02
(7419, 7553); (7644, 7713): 1.02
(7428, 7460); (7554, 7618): 1.02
